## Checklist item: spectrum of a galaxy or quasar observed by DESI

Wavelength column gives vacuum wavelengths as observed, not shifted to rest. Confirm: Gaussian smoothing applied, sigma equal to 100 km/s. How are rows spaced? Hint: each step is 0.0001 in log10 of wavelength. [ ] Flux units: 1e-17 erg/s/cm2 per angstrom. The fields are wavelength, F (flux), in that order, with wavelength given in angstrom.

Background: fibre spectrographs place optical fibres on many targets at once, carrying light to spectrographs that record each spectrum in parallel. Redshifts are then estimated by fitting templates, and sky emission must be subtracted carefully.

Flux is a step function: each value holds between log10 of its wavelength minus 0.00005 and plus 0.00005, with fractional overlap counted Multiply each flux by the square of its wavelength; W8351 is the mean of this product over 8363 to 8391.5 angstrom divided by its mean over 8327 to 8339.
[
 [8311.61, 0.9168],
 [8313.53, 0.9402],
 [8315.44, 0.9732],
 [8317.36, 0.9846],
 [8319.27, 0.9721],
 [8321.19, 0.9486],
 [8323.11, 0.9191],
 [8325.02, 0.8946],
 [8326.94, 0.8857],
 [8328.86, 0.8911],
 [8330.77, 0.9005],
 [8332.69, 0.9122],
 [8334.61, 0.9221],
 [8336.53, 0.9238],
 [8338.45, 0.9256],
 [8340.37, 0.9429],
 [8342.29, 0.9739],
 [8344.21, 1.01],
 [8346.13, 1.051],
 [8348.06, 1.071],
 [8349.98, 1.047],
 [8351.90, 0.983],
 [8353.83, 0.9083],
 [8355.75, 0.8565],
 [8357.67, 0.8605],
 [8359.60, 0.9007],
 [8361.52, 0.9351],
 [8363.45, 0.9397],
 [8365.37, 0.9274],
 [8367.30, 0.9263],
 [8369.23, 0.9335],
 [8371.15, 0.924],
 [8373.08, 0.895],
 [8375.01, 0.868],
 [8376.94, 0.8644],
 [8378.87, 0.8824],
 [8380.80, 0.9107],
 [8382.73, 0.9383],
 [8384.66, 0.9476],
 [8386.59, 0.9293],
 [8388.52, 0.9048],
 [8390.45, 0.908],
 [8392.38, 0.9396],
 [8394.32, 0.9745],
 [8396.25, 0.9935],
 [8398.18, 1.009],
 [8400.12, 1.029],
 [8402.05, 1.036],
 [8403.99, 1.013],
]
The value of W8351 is 1.0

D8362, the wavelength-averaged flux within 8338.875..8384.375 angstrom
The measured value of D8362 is 0.937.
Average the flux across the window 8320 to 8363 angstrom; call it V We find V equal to 0.939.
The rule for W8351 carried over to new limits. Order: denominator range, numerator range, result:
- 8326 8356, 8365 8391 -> 0.96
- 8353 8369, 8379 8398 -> 1.04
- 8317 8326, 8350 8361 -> 0.98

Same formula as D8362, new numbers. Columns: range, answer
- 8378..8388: 0.921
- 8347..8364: 0.945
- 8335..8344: 0.946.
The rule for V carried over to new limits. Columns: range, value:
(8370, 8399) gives 0.926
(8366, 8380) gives 0.899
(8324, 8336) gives 0.902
